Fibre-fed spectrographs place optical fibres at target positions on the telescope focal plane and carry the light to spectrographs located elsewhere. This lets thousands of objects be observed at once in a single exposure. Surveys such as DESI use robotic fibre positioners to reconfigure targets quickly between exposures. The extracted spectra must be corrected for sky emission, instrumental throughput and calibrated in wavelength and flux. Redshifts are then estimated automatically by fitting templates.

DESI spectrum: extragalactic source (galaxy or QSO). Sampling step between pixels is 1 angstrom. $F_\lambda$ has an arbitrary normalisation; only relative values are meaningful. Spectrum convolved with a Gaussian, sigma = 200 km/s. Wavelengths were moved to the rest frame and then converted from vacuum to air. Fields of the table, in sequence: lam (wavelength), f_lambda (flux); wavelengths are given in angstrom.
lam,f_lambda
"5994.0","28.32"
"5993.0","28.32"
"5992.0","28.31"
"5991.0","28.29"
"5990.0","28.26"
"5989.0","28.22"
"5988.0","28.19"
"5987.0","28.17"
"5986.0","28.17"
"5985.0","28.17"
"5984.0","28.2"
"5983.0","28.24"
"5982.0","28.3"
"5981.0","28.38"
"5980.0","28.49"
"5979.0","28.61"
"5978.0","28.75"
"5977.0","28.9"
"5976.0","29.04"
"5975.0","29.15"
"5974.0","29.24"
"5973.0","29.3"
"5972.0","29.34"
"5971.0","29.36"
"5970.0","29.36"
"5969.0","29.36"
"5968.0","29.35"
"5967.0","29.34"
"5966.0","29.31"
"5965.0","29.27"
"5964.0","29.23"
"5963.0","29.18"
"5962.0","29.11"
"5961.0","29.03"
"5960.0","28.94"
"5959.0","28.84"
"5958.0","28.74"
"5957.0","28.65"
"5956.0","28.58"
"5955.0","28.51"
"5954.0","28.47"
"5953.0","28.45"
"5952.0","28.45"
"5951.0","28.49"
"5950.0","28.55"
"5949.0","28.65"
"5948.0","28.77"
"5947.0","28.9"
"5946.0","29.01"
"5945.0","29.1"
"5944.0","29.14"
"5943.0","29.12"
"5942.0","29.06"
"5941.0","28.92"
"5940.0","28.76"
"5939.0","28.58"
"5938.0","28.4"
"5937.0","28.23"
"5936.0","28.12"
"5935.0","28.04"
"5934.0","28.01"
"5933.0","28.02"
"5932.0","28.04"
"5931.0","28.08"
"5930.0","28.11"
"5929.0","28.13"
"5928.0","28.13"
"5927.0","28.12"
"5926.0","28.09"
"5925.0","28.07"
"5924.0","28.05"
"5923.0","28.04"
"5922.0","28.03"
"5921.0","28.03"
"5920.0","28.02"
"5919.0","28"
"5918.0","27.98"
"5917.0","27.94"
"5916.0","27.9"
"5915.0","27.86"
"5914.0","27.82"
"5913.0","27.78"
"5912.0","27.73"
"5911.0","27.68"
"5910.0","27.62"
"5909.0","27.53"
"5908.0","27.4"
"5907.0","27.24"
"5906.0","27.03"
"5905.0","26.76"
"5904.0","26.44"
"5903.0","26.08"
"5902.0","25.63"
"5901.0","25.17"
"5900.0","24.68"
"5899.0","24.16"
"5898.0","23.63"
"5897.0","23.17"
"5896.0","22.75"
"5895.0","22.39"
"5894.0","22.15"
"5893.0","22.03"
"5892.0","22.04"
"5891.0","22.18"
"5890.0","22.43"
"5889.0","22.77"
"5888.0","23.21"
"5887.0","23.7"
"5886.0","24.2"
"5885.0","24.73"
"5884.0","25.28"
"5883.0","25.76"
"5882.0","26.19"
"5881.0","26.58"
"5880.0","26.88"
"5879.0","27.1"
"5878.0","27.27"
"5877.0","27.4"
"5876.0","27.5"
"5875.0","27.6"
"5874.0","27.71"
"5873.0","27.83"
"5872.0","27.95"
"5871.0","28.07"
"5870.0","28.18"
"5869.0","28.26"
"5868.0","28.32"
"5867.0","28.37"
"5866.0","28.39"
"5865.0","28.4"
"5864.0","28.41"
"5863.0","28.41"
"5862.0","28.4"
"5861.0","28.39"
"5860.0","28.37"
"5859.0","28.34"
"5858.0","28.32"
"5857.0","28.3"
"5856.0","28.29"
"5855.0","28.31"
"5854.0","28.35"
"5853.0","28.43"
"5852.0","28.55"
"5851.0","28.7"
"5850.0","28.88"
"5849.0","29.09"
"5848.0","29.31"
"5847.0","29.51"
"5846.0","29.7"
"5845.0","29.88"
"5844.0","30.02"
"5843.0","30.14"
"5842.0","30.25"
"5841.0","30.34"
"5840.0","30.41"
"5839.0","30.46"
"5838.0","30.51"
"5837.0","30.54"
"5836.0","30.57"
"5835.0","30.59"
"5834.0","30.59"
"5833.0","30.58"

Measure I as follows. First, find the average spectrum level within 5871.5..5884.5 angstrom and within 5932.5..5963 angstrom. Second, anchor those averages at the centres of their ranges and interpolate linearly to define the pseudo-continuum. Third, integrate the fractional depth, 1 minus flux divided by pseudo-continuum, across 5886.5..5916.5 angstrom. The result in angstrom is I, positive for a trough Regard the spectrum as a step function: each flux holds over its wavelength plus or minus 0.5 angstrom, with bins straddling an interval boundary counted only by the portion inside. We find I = 2.6 angstrom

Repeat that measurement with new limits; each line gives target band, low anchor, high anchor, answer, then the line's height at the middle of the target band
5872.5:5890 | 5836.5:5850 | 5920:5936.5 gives 1.9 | 29.1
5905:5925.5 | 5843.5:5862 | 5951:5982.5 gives 0.8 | 28.9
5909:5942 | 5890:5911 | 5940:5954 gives -1.4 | 27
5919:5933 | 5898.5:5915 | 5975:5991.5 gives -0.5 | 27.1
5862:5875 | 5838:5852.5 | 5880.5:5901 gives -0.7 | 26.6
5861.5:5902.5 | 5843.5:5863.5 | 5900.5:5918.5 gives 3.3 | 28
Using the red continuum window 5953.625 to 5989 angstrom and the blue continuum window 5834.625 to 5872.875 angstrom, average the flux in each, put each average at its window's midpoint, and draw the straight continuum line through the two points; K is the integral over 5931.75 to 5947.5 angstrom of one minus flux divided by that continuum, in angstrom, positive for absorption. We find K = 0.2 angstrom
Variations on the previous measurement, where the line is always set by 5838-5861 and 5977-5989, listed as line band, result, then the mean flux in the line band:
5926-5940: 0.2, 28.2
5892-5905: 2.2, 24.1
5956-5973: -0.4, 29.1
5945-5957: 0.0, 28.6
